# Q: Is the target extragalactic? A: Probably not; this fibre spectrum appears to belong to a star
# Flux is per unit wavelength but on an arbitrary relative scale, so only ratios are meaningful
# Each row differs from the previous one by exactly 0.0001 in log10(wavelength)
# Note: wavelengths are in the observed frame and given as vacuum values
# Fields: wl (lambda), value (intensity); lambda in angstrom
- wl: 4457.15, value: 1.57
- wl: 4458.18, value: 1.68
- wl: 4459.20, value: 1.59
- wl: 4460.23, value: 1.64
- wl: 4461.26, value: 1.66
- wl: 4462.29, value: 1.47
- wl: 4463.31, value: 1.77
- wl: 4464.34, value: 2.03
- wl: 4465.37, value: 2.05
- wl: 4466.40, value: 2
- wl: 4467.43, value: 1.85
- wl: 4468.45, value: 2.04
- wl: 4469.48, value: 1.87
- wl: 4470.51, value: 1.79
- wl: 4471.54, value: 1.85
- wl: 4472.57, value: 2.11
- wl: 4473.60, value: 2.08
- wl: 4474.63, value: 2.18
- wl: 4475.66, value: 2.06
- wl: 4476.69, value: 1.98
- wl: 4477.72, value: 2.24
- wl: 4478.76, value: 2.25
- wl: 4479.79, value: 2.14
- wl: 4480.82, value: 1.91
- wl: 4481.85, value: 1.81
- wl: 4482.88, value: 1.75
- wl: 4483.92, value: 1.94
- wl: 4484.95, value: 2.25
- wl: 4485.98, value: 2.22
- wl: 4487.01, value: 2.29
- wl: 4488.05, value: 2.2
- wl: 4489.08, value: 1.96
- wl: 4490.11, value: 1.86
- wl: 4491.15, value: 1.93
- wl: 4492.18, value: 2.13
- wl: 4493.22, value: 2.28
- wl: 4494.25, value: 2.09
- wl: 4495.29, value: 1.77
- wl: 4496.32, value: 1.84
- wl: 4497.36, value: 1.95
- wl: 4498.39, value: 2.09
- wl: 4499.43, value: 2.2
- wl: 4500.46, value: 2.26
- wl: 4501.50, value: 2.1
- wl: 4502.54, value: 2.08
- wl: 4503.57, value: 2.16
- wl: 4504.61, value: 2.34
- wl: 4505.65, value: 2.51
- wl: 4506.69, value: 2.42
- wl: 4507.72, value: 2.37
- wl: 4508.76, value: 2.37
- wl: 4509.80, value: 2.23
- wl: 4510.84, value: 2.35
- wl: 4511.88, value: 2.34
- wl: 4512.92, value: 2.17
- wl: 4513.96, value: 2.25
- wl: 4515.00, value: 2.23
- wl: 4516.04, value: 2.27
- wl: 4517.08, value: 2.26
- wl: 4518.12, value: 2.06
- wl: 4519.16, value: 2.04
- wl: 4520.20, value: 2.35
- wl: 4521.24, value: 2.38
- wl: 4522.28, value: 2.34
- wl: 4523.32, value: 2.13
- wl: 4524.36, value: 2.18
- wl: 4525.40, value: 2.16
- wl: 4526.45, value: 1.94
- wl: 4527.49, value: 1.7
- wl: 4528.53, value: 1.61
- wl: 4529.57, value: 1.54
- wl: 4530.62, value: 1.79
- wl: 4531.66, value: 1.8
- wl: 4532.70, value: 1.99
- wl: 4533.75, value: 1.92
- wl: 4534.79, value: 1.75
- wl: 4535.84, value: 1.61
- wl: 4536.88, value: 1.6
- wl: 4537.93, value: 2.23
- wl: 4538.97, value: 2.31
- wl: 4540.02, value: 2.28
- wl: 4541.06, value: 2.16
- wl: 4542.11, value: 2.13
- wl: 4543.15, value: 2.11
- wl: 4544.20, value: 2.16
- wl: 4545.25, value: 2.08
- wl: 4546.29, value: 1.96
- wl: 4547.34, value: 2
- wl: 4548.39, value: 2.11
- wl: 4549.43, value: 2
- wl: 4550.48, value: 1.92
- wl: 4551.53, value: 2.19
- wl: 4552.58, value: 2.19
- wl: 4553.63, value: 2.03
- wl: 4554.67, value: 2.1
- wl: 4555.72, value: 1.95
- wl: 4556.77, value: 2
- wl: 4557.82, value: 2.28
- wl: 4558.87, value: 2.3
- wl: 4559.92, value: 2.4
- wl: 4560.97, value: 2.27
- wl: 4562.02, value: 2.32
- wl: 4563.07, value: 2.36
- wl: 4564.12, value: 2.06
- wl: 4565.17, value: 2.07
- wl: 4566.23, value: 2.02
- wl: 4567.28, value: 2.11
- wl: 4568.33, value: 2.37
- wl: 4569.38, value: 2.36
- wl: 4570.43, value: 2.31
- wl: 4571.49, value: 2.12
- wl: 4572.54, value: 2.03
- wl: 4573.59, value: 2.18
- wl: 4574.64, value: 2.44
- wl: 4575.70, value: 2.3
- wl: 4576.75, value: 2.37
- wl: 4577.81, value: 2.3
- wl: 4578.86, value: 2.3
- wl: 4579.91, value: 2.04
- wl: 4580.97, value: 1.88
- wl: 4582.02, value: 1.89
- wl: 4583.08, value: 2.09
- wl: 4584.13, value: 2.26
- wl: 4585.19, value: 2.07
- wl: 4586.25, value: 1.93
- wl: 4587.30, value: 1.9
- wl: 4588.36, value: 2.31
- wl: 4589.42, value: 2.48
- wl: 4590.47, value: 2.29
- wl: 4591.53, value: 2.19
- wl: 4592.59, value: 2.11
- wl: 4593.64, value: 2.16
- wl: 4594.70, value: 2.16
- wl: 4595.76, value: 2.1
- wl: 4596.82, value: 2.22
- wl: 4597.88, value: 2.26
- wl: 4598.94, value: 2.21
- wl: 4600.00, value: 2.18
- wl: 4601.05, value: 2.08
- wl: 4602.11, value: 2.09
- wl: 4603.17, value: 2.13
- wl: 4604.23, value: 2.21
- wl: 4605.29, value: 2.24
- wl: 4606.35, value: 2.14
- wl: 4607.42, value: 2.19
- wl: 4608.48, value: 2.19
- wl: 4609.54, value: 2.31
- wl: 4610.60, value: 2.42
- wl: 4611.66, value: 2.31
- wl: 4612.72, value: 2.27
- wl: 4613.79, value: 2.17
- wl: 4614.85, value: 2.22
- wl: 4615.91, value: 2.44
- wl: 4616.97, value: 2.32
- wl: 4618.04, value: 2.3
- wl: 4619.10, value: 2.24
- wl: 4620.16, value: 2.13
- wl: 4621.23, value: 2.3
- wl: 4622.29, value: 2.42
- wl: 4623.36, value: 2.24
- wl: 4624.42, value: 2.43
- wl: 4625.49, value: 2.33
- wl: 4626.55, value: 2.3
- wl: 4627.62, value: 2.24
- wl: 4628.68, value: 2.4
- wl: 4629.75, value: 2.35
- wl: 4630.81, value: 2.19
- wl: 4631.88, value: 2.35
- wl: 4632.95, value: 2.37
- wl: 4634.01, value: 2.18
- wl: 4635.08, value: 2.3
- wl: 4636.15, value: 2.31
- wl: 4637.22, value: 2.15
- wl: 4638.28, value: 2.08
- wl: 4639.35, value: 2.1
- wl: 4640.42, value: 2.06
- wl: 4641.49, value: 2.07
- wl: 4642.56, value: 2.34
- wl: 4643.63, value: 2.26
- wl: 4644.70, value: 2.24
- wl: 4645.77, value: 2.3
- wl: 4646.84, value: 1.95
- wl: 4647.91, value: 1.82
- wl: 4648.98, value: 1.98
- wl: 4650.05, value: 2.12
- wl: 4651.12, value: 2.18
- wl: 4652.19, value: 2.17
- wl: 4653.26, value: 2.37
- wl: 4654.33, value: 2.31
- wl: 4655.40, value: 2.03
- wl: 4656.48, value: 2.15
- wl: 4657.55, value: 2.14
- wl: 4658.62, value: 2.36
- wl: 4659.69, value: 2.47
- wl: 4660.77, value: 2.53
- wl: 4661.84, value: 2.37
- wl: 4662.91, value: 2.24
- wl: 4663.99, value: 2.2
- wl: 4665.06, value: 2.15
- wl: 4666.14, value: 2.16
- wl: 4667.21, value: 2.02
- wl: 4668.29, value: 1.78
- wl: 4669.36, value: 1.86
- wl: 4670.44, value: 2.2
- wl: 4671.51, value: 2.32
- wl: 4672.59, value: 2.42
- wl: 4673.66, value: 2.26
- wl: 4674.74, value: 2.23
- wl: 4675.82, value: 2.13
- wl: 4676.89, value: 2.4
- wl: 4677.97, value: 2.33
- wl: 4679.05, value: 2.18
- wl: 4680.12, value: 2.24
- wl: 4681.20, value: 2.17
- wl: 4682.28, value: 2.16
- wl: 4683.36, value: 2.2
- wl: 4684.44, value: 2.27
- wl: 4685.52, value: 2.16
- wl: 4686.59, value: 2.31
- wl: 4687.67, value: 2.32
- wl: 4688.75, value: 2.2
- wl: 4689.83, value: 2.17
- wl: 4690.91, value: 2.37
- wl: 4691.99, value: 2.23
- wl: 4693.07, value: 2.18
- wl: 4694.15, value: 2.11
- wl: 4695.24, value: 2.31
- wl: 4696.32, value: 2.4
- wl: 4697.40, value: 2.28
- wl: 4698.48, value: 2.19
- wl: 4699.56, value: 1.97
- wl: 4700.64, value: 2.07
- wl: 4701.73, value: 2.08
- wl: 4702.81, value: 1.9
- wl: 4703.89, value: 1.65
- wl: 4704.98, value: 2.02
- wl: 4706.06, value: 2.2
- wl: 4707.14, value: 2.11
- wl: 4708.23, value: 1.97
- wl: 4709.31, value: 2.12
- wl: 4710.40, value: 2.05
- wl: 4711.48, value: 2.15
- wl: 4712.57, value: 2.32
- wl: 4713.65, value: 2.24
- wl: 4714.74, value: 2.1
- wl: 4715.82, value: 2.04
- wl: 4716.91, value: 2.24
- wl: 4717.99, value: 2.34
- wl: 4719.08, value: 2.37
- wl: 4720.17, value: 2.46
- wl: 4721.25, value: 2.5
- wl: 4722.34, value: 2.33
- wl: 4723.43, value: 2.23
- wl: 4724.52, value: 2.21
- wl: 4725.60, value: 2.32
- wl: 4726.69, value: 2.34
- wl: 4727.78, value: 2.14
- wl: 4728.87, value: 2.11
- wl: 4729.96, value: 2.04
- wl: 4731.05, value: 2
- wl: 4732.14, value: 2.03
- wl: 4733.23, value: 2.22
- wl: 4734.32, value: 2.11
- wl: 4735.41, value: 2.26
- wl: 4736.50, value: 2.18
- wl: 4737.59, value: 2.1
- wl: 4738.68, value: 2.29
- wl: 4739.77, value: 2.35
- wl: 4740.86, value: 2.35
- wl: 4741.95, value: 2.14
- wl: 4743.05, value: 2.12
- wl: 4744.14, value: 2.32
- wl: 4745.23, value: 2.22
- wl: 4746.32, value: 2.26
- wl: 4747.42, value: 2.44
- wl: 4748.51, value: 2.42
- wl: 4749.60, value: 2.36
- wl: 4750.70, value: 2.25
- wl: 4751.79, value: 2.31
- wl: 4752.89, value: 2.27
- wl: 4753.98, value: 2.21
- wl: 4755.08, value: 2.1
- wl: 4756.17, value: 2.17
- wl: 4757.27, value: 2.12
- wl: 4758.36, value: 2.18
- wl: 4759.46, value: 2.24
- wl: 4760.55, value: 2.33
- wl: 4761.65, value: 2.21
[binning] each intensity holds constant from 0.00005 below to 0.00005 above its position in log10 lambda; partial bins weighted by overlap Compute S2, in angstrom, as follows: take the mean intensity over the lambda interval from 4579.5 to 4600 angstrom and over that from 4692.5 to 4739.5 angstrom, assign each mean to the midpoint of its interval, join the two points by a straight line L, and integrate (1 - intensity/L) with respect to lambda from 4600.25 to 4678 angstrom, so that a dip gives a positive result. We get -2.7 angstrom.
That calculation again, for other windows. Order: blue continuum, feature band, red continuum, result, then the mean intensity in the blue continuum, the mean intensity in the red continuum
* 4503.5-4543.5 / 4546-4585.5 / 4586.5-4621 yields 0.2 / 2.11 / 2.22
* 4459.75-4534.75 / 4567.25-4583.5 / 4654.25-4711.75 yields -0.7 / 2.06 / 2.18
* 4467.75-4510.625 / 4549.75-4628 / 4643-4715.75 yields -2.4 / 2.1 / 2.18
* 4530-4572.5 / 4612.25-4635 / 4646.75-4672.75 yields -1.6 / 2.09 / 2.17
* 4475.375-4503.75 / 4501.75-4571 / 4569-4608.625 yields -0.4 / 2.06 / 2.18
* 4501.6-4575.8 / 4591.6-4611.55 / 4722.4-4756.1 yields -0.3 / 2.13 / 2.22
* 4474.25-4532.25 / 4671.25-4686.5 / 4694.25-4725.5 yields -0.6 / 2.11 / 2.17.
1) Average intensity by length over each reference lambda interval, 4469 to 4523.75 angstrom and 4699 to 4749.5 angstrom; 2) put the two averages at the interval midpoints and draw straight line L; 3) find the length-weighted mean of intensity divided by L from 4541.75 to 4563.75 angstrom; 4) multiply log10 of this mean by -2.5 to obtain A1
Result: 0.00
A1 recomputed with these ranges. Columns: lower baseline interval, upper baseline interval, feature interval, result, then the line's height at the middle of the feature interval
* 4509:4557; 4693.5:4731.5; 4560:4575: -0.07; 2.09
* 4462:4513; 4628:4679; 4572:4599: -0.01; 2.15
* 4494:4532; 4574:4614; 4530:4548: 0.08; 2.15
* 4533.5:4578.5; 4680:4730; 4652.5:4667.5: -0.04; 2.17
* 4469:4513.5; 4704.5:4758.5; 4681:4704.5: 0.02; 2.2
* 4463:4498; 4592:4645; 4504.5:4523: -0.11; 2.07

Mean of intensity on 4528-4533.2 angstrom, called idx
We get 1.75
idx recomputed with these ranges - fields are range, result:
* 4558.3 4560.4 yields 2.35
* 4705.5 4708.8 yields 2.1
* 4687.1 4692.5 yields 2.26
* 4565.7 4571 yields 2.23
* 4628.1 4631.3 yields 2.32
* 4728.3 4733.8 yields 2.08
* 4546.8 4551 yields 2.01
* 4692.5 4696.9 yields 2.25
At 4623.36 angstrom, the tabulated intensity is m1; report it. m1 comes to 2.24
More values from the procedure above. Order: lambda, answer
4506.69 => 2.42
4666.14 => 2.16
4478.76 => 2.25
